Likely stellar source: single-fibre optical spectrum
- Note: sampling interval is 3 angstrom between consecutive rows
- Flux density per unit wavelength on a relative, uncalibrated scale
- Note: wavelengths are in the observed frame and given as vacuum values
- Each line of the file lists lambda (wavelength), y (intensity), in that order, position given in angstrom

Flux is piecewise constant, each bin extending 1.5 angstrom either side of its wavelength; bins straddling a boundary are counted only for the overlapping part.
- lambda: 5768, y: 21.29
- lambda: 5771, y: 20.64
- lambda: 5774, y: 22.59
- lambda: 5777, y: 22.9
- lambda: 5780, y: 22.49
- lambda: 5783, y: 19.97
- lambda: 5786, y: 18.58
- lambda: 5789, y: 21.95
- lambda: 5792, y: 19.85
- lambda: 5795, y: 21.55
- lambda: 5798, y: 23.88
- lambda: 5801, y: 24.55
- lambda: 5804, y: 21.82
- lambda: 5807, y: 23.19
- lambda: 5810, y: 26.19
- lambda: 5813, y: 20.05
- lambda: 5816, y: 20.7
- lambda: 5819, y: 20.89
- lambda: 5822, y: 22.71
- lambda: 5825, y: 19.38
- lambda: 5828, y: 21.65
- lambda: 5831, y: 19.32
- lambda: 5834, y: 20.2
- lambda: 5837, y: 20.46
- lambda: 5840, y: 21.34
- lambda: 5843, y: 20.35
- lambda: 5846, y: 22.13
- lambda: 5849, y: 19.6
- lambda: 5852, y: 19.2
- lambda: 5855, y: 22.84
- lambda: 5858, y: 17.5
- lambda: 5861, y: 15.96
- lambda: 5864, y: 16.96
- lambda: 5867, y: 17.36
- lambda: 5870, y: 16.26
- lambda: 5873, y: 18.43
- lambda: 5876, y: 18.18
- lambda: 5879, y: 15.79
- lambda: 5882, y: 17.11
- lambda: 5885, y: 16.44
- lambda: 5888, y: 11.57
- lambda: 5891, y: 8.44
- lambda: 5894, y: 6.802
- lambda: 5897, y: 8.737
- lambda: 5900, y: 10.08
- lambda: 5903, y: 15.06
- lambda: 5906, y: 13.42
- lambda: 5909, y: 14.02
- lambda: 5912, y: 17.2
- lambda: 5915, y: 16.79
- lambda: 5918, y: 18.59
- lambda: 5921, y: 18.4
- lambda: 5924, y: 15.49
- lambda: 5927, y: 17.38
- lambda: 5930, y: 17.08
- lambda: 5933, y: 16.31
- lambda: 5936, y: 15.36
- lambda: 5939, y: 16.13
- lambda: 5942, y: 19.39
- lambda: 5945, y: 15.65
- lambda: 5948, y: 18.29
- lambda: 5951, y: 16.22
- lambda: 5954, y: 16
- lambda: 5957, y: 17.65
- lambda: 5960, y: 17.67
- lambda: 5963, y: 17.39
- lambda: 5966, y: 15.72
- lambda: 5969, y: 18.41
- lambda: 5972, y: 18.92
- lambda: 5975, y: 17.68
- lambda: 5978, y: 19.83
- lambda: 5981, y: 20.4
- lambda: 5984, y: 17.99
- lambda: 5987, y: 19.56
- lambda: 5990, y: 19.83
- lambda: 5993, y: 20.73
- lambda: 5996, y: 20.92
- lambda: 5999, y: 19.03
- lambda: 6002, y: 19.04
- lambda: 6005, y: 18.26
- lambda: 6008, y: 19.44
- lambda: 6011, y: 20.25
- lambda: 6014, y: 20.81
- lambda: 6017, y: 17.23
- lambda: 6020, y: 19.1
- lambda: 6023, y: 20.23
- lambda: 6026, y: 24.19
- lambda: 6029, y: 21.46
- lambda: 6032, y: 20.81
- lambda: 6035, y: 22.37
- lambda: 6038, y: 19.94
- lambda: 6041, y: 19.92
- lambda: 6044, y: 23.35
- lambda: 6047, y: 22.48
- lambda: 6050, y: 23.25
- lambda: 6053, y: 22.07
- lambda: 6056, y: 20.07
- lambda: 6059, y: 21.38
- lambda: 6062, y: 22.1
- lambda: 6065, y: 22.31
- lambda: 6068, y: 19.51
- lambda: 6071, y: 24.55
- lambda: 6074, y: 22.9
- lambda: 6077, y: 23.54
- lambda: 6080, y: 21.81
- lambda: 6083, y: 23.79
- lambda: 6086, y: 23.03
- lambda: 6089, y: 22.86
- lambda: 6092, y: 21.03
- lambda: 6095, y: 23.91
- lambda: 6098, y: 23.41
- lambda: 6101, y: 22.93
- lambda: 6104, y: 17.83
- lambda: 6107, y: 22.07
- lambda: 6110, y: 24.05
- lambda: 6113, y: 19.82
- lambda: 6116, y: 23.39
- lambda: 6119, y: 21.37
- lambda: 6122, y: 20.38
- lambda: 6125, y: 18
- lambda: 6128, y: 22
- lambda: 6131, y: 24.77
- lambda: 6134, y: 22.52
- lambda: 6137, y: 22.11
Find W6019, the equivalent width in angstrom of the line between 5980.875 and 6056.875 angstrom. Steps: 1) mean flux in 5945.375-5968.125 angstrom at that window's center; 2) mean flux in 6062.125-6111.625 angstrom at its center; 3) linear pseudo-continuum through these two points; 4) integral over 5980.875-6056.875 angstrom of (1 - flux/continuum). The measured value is -3.5 angstrom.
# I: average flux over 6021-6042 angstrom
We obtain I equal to 21.3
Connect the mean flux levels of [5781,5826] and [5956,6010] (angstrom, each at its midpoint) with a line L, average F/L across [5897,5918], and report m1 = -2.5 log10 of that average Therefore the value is 0.36 mag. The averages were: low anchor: 21.7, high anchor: 18.8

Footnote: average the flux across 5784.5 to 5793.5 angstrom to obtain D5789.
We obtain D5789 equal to 20.1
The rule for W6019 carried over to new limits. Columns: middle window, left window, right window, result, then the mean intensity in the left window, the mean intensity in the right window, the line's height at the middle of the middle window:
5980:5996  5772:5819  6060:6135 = 1.7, 22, 22.1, 22.1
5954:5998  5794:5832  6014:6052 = 5.6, 22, 21.2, 21.4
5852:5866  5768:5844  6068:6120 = 2.1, 21.5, 22.4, 21.7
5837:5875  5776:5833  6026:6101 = 4.7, 21.6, 22.2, 21.8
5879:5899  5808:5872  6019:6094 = 8.5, 20.1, 22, 20.5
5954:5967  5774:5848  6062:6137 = 2.9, 21.5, 22.2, 21.8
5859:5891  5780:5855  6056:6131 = 8.0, 21.3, 22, 21.4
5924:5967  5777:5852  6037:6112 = 9.7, 21.4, 22.2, 21.8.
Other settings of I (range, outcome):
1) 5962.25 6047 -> 19.8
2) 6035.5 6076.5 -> 21.9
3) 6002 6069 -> 20.9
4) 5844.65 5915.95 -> 15.6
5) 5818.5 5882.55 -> 19.3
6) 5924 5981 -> 17.3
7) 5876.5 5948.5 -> 15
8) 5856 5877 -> 17.3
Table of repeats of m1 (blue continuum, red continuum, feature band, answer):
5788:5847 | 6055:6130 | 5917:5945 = 0.27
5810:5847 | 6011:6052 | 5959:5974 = 0.19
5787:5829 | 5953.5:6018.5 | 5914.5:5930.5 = 0.15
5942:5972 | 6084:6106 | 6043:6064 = -0.07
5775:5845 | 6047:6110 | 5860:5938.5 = 0.39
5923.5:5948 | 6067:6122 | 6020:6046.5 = -0.07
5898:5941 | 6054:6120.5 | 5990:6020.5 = -0.03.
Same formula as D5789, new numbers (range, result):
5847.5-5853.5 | 19.4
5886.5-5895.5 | 8.94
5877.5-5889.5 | 15.2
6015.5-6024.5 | 18.9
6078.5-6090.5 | 22.9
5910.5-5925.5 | 17.3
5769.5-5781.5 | 22.2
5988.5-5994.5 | 20.3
